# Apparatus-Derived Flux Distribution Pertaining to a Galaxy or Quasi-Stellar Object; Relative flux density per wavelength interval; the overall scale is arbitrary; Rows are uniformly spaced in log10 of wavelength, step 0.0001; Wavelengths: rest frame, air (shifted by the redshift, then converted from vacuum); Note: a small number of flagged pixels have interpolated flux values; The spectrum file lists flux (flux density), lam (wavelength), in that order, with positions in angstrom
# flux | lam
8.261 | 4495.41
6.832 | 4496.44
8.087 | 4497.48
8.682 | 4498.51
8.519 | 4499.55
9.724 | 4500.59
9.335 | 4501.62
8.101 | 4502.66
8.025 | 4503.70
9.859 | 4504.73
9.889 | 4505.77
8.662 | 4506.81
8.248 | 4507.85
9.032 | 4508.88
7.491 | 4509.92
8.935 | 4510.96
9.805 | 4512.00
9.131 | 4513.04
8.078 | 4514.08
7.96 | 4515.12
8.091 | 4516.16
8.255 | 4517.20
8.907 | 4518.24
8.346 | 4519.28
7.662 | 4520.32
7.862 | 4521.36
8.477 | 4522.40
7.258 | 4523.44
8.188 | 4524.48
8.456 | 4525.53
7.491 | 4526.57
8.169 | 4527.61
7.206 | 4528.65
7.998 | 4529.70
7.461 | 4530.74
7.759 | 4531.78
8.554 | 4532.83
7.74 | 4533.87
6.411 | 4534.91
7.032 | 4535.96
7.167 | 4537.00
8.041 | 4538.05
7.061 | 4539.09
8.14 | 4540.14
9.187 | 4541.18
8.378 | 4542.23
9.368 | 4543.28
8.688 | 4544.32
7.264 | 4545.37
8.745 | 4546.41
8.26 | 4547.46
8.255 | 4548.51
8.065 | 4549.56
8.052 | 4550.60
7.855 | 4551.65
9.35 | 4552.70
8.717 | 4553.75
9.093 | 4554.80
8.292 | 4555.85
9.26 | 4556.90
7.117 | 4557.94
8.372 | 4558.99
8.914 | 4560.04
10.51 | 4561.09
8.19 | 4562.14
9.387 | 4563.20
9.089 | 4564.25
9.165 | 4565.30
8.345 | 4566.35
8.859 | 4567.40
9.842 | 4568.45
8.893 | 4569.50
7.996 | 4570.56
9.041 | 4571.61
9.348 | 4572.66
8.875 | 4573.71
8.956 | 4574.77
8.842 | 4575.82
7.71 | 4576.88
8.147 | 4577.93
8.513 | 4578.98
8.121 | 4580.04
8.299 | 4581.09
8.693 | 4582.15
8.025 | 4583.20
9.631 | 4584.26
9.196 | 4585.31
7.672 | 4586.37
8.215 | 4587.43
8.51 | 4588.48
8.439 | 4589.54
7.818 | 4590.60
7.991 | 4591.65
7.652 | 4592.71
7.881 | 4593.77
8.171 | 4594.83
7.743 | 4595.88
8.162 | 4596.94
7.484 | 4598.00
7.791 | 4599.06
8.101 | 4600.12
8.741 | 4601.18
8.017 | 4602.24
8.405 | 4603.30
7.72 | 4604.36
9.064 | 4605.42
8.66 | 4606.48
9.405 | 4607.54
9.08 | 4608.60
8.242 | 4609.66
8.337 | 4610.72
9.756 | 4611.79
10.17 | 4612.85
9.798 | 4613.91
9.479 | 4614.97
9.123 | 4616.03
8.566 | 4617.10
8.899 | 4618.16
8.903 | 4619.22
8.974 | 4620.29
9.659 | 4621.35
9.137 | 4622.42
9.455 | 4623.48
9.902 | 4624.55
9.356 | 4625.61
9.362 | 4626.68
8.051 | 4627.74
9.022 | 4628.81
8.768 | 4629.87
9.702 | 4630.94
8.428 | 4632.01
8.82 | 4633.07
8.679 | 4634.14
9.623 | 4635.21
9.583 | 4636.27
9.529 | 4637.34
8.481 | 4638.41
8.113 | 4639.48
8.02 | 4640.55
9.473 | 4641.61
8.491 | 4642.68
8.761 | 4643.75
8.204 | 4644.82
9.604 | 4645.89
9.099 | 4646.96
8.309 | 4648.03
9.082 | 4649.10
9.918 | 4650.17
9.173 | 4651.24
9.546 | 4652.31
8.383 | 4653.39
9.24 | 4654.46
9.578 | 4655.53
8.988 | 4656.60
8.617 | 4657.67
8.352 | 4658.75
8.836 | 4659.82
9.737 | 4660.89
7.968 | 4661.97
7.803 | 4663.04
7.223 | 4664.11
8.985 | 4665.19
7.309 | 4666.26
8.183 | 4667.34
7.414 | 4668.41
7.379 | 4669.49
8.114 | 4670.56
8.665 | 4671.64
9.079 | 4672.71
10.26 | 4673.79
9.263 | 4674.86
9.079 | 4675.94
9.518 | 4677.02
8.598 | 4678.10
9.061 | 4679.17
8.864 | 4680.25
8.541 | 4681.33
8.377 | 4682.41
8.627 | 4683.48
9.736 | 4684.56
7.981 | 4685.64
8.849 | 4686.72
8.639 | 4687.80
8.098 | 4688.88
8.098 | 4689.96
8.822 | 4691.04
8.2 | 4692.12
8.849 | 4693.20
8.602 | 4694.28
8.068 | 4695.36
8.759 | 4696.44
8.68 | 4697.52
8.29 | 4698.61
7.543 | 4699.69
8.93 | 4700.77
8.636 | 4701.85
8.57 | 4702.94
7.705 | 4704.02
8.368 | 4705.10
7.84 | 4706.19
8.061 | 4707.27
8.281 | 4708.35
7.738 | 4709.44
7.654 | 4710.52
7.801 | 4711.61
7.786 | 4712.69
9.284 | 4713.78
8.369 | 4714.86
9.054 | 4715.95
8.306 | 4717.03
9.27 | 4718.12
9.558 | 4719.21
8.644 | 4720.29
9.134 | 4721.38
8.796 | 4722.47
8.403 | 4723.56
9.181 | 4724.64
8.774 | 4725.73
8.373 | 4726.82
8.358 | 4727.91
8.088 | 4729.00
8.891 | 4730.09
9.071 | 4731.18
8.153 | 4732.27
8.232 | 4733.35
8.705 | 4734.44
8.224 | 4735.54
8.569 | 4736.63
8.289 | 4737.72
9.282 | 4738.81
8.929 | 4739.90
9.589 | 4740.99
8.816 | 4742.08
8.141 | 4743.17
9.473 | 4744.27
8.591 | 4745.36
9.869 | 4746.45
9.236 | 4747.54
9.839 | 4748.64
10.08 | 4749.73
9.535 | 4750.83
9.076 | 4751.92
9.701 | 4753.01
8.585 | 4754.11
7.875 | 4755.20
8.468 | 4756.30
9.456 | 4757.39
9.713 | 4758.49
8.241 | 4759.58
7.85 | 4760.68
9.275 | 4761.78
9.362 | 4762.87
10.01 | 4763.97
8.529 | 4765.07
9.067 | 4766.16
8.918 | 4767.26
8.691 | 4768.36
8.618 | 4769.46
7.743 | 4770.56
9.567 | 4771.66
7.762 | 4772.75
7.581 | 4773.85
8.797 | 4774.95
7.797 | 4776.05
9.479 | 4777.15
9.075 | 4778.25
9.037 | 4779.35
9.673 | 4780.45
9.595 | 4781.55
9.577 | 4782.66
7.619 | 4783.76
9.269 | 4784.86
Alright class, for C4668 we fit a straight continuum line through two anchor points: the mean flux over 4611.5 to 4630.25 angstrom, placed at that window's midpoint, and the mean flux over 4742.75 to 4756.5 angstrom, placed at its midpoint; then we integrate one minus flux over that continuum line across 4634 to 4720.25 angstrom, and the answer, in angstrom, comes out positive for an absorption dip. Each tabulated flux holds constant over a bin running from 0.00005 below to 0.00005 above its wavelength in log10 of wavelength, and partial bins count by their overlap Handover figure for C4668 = 5.4 angstrom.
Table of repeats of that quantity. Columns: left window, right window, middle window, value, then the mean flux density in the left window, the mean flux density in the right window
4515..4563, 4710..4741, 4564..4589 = -1.19 angstrom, 8.18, 8.63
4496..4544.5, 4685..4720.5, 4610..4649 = -3.27 angstrom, 8.25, 8.41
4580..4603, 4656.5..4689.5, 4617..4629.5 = -1.16 angstrom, 8.2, 8.58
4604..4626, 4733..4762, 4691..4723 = 1.99 angstrom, 9.14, 8.95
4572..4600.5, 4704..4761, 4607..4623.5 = -1.57 angstrom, 8.3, 8.72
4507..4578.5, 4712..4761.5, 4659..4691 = 0.47 angstrom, 8.37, 8.84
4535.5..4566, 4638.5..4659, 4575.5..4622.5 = 0.66 angstrom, 8.45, 8.89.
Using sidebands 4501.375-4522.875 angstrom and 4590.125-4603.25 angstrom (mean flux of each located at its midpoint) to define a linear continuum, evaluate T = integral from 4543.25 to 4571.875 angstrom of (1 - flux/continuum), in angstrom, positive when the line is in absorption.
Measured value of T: -1.4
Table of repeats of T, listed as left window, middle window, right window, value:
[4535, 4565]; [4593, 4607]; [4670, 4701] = 0.6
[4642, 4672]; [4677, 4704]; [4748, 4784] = 0.4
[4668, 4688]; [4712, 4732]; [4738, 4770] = 0.5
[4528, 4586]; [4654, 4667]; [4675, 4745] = 0.0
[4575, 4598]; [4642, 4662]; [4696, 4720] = -1.6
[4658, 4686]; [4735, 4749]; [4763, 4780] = -0.5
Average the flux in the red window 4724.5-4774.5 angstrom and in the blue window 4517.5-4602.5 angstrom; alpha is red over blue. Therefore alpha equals 1.06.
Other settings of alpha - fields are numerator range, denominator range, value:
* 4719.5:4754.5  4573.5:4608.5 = 1.07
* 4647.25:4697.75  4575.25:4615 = 1.03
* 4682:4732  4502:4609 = 1.01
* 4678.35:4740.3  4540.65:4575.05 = 0.98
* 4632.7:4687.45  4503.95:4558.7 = 1.06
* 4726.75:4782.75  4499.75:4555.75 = 1.07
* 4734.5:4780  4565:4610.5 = 1.05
